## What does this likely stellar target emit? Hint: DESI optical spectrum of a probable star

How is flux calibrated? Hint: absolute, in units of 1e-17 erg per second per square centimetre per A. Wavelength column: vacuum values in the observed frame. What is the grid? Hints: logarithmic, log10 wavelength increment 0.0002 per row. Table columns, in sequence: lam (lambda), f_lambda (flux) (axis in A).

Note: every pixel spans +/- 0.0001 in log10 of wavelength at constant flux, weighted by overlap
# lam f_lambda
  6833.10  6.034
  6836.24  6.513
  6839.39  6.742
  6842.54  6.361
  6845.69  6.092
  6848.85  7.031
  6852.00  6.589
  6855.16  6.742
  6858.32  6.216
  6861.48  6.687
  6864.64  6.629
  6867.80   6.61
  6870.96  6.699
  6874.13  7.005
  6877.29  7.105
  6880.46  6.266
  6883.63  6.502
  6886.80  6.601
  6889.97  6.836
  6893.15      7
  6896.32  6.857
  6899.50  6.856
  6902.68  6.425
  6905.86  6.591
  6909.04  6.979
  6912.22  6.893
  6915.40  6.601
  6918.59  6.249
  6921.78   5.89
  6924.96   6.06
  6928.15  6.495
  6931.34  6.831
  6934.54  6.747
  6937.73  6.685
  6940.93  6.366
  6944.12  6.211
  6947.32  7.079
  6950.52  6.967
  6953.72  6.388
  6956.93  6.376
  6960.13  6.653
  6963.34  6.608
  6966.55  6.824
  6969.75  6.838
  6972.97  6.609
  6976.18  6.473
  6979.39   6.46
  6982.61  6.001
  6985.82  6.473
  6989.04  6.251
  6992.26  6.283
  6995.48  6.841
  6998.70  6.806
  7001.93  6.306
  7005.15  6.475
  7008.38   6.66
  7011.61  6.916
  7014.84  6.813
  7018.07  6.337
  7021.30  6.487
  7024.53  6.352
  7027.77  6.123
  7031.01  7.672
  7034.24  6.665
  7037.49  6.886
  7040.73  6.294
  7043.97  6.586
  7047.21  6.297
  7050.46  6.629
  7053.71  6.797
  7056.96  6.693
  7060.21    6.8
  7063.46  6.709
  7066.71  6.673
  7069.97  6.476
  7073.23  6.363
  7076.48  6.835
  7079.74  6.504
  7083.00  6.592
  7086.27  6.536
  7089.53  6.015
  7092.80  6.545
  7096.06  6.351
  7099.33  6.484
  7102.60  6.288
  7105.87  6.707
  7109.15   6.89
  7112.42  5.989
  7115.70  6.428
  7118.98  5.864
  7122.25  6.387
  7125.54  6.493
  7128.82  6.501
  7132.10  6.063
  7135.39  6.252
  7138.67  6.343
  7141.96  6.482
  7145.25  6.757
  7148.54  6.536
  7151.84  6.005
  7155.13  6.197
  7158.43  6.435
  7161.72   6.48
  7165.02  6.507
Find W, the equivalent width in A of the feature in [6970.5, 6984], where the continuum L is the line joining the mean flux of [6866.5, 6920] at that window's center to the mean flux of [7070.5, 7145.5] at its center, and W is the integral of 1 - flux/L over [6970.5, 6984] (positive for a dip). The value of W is 0.4 A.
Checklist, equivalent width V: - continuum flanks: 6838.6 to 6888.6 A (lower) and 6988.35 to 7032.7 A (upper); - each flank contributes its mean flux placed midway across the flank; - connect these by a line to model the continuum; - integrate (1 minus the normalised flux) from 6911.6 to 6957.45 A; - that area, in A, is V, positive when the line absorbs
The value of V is 0.6 A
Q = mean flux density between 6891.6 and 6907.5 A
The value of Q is 6.75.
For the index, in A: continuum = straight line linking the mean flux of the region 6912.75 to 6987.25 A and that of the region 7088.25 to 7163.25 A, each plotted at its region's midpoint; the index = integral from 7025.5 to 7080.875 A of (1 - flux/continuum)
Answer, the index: -1.8 A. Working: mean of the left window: 6.52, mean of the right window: 6.37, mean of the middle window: 6.64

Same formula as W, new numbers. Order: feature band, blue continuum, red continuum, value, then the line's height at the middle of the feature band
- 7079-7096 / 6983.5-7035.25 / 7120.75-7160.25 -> 0.1 A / 6.46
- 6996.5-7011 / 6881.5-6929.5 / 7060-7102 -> -0.1 A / 6.55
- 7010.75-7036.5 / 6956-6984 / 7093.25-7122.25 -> -0.7 A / 6.48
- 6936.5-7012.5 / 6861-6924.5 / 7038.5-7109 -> 0.5 A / 6.6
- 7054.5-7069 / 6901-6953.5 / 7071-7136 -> -0.6 A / 6.44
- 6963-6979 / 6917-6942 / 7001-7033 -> -0.4 A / 6.51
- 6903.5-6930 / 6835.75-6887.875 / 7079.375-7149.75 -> 0.4 A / 6.57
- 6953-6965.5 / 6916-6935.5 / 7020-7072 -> -0.2 A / 6.45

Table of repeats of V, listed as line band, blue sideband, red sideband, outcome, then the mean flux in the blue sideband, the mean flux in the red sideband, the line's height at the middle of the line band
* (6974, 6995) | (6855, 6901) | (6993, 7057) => 0.9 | 6.71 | 6.63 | 6.65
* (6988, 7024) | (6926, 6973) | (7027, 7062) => 0.6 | 6.64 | 6.69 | 6.67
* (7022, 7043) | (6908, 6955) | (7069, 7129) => -0.6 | 6.56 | 6.43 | 6.48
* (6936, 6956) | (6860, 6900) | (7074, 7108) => 0.2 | 6.74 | 6.49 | 6.66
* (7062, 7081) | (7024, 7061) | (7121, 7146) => -0.1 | 6.65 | 6.4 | 6.57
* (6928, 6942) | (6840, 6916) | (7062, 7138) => -0.1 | 6.68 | 6.43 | 6.61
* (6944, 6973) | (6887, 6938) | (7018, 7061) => -0.3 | 6.62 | 6.62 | 6.62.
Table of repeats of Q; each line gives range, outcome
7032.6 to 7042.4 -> 6.62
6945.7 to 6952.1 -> 7.02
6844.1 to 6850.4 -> 6.55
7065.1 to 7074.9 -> 6.51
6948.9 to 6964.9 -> 6.6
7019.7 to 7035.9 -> 6.66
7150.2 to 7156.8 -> 6.1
